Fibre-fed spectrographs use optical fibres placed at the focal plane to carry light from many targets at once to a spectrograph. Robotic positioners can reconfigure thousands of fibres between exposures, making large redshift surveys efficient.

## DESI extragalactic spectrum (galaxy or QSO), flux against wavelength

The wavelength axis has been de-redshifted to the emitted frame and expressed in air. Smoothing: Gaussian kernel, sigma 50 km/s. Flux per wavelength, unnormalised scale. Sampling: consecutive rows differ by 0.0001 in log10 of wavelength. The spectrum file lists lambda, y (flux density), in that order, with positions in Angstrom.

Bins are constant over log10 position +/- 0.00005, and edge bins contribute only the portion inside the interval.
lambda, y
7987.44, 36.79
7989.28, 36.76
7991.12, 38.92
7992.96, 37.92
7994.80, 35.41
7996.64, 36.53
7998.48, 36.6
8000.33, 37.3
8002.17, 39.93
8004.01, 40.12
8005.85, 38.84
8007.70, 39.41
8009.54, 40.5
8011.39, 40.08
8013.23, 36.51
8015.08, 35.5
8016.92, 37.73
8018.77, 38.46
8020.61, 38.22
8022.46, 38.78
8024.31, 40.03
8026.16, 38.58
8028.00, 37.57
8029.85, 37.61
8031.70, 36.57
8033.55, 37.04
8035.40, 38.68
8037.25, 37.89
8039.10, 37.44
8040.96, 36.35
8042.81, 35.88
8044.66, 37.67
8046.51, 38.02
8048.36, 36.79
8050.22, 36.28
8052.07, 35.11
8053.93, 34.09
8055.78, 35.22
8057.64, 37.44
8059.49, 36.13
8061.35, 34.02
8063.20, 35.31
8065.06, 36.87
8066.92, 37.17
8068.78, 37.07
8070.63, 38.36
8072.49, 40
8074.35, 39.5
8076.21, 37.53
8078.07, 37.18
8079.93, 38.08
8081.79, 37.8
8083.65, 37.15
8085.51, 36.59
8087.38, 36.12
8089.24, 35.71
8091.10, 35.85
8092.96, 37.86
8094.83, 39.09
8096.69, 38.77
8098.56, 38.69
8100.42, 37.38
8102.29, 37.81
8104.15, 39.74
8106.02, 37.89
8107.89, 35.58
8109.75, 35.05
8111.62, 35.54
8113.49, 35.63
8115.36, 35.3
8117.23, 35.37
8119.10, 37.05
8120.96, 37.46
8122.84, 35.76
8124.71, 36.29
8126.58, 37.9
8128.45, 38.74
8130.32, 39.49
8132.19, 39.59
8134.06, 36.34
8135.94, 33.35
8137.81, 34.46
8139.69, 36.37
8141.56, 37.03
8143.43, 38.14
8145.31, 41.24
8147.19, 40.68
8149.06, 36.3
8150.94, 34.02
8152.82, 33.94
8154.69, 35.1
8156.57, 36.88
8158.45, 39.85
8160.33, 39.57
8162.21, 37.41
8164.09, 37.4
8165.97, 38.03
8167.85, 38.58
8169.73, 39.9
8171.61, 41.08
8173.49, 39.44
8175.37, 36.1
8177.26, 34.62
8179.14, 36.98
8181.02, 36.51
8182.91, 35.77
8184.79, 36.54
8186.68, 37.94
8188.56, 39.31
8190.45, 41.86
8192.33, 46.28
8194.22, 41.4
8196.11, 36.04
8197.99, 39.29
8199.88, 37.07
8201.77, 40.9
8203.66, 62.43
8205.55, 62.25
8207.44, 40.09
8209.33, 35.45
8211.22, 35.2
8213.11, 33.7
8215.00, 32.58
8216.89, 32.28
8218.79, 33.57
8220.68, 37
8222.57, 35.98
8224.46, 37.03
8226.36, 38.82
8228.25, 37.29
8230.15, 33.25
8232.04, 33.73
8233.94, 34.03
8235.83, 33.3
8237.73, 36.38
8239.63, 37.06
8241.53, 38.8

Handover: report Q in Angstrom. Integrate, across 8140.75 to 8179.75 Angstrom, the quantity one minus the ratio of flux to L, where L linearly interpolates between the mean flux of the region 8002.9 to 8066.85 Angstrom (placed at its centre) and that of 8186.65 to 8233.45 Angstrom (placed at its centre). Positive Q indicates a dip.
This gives 1.0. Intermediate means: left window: 37.4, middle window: 37.7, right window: 39.2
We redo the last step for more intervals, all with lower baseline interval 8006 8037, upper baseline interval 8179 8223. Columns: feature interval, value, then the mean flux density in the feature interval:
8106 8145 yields 2.3 Angstrom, 36.6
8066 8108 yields 1.0 Angstrom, 37.7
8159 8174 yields 0.1 Angstrom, 38.9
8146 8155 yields 0.7 Angstrom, 36.2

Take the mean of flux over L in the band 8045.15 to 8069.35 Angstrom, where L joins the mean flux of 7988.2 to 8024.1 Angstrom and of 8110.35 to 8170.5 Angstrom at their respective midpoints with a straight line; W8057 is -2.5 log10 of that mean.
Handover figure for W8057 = 0.047 mag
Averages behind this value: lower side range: 38.1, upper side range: 37.1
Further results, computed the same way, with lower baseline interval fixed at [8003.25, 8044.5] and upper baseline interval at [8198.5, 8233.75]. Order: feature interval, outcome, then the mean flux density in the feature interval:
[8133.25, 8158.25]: 0.06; 36.5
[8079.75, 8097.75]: 0.03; 37.3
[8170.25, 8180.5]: 0.02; 37.7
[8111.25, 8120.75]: 0.07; 35.9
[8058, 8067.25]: 0.07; 35.9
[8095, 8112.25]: 0.02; 37.5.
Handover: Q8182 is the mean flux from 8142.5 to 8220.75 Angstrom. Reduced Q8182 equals 38.8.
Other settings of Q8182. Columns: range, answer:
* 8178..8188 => 36.8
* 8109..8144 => 36.6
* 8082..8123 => 36.9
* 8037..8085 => 36.9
